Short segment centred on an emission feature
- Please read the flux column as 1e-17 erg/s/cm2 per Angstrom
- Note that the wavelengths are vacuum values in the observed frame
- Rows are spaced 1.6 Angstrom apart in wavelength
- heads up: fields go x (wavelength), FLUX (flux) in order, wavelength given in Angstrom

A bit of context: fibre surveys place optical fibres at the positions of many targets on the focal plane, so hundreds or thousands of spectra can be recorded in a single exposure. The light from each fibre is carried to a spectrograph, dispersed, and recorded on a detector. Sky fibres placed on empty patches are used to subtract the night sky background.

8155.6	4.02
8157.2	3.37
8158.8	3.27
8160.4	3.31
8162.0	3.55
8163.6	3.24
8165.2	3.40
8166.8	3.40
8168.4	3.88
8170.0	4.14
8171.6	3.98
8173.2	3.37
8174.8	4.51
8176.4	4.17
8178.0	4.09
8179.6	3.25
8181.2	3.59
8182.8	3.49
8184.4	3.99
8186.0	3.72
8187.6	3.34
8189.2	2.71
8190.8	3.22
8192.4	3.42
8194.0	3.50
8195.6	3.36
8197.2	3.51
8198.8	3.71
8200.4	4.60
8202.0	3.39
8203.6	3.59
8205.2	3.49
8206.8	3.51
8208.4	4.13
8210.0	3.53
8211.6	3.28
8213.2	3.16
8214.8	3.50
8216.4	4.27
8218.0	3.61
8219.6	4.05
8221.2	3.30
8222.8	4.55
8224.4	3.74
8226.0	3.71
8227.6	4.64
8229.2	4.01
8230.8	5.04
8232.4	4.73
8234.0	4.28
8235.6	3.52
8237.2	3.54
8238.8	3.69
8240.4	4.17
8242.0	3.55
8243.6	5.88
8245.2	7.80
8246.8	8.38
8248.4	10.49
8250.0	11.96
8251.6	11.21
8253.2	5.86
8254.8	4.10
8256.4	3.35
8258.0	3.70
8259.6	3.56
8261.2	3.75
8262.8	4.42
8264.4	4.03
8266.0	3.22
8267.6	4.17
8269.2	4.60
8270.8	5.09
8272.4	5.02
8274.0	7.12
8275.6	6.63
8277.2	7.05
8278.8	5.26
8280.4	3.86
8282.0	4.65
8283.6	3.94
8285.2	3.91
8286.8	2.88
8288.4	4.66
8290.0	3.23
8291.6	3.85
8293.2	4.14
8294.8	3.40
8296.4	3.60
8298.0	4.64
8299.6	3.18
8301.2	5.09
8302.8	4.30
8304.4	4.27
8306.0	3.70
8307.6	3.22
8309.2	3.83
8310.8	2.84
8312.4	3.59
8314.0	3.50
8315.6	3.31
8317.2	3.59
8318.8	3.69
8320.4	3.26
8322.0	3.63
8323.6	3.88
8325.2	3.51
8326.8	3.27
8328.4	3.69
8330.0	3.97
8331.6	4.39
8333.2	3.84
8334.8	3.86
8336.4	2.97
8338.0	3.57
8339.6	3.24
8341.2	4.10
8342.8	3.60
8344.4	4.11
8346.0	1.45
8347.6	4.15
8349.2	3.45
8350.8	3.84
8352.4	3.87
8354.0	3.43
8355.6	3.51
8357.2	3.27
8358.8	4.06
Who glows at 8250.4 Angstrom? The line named Halpha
